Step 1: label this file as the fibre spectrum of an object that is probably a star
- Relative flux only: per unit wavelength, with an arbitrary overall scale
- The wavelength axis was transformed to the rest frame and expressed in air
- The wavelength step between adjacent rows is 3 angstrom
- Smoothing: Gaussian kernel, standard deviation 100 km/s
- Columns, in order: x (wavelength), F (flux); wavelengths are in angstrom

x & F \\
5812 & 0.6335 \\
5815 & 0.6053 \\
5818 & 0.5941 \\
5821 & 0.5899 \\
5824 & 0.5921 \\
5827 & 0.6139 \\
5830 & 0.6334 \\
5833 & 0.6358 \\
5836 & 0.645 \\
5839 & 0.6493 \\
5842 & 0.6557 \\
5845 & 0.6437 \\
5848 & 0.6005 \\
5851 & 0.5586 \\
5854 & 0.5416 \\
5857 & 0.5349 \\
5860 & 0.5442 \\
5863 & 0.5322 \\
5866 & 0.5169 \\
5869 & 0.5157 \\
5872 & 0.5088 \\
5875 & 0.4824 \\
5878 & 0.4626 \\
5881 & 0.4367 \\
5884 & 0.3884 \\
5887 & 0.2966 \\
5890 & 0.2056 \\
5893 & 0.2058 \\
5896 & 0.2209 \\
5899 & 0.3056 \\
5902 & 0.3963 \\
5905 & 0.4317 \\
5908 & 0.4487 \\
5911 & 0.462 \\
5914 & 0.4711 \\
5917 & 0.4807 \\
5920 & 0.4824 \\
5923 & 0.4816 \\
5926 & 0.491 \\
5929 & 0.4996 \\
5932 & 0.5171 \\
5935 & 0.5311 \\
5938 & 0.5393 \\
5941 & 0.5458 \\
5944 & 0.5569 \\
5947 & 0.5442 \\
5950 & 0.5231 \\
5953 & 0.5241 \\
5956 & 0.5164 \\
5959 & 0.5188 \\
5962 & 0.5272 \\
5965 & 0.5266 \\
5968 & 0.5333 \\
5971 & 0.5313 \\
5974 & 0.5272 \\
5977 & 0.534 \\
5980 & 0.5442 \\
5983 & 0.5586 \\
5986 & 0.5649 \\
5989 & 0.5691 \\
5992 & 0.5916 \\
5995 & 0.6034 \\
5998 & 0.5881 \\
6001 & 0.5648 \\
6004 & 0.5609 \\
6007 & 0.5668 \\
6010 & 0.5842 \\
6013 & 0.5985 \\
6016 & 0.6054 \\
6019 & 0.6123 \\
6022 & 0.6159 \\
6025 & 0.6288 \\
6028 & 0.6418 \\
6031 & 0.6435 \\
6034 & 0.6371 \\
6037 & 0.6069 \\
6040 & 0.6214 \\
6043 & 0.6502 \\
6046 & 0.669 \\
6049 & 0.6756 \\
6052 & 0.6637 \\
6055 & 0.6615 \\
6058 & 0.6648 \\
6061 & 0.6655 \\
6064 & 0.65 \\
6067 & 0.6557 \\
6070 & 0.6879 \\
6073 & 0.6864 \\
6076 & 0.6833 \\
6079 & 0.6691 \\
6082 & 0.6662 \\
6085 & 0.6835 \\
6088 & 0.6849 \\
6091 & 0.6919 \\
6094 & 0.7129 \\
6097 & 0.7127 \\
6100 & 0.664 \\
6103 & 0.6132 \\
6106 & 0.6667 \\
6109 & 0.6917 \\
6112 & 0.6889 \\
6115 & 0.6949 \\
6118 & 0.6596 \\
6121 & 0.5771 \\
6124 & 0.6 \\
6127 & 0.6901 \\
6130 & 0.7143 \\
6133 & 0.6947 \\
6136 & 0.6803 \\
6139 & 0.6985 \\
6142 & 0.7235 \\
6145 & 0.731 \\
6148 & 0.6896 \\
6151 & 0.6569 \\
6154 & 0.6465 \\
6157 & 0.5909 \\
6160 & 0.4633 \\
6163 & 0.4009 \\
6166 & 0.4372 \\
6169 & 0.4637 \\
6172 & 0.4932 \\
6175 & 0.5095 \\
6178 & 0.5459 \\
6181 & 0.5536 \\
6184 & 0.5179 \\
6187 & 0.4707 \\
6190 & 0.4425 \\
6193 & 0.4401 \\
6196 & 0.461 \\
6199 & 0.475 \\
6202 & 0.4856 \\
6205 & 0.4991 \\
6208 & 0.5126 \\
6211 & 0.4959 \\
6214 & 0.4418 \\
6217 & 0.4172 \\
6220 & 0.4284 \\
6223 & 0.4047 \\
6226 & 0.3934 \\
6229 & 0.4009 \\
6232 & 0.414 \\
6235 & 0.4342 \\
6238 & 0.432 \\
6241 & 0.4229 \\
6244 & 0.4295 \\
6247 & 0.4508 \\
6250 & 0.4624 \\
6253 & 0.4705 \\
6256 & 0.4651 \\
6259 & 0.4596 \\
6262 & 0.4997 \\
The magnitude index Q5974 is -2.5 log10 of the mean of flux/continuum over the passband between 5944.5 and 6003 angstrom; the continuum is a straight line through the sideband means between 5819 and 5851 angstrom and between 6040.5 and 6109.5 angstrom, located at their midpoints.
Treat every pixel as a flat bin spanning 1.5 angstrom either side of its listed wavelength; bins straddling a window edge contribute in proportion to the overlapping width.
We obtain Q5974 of 0.19 mag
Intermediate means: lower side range 0.622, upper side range 0.672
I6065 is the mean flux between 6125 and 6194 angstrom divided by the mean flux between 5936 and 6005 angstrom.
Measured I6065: 1.06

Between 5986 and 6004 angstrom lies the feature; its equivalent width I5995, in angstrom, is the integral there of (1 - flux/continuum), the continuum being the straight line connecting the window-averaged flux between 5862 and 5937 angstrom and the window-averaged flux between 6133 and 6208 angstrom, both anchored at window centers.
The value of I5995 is -4.1 angstrom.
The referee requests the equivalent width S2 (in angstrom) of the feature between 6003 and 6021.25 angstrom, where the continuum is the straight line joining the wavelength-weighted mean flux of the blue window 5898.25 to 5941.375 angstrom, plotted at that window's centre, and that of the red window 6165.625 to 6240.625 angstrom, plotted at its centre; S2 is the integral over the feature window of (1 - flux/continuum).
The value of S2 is -4.67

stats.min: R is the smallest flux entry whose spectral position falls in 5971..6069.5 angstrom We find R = 0.5272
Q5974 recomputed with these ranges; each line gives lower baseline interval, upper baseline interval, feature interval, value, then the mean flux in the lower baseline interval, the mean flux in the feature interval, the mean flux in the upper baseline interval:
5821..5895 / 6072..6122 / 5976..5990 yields 0.08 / 0.516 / 0.554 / 0.674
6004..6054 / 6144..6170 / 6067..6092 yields -0.13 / 0.625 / 0.68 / 0.563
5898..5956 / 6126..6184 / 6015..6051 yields -0.18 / 0.488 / 0.635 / 0.596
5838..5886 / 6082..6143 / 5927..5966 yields 0.10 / 0.532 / 0.528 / 0.677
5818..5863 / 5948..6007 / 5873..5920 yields 0.44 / 0.6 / 0.384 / 0.548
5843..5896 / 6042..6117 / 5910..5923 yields 0.08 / 0.464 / 0.475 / 0.674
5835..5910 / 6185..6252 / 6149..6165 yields -0.22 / 0.468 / 0.552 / 0.447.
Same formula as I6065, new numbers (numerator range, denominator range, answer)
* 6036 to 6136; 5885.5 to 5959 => 1.50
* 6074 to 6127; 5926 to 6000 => 1.24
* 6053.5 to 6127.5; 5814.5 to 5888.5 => 1.21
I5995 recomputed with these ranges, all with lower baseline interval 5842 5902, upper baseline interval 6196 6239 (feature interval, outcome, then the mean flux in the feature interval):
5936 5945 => -1.9 angstrom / 0.546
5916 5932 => -1.4 angstrom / 0.49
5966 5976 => -1.8 angstrom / 0.531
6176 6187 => -2.0 angstrom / 0.528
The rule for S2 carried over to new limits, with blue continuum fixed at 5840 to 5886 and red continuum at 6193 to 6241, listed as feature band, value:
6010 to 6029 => -4.8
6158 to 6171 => 0.2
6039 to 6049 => -3.4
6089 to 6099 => -4.8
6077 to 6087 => -4.1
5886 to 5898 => 6.6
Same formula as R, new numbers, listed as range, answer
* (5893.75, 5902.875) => 0.2209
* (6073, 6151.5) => 0.5771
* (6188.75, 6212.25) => 0.4401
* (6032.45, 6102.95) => 0.6069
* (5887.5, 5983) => 0.2056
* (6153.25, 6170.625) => 0.4009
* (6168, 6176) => 0.4637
